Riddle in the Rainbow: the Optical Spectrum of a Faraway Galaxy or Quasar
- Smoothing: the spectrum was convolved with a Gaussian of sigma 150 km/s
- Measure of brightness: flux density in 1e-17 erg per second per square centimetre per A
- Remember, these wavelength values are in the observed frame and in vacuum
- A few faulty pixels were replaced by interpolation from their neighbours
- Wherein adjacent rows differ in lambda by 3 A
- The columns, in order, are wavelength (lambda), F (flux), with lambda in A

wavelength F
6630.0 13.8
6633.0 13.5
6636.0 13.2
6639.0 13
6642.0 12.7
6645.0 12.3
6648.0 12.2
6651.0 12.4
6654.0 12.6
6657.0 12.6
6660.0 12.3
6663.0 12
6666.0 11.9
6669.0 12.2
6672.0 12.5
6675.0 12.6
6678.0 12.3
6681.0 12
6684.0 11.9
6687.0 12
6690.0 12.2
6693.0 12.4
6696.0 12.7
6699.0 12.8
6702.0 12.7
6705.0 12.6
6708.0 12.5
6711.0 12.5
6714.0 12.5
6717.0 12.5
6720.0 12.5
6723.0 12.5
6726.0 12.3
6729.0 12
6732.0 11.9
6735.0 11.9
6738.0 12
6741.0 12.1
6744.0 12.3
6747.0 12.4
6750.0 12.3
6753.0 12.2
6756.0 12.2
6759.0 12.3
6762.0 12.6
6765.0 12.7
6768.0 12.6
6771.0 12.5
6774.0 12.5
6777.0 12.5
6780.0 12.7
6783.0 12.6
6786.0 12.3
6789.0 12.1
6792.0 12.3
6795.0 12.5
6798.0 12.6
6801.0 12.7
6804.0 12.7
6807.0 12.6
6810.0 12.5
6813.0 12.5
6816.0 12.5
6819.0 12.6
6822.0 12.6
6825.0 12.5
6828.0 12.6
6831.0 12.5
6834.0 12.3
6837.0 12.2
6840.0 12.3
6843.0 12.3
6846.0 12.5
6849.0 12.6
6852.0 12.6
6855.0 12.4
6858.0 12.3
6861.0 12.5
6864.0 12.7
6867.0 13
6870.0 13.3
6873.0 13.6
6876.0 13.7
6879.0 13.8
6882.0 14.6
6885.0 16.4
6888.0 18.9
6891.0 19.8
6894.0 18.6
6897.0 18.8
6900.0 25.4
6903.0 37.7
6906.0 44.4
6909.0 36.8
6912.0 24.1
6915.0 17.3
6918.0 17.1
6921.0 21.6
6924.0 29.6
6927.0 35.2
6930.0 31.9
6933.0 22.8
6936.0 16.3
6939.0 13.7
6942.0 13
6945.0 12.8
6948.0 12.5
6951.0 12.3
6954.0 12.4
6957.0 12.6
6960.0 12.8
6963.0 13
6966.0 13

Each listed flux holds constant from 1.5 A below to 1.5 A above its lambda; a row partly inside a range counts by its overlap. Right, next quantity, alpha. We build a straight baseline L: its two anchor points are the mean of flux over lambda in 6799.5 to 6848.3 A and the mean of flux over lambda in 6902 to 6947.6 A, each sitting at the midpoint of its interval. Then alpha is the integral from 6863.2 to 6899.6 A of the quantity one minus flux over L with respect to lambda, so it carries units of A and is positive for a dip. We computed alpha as 6.6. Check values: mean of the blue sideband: 12.5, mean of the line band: 16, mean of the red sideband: 24.5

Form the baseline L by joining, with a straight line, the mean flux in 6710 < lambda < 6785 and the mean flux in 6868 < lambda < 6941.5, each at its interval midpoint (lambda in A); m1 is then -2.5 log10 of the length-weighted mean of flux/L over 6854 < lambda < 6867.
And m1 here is 0.47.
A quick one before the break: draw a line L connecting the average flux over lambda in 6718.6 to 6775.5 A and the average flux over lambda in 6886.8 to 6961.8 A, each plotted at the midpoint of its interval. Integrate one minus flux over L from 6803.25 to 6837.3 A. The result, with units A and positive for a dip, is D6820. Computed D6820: 7.56 A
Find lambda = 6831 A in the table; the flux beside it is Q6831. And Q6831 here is 12.5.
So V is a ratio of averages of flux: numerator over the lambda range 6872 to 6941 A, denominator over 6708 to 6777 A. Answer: 1.84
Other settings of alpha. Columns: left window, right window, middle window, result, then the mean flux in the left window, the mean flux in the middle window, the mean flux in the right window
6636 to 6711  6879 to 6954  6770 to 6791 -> 5.2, 12.4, 12.5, 21.8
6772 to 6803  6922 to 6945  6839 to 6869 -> 7.9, 12.5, 12.5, 22.5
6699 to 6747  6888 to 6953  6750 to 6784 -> 5.0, 12.3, 12.5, 22.8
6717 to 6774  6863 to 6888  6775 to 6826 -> 2.3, 12.3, 12.5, 14.2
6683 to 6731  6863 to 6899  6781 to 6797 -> 1.9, 12.4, 12.4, 15.8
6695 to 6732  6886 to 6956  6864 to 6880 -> 5.2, 12.5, 13.4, 22.2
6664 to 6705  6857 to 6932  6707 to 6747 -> 5.3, 12.3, 12.3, 21.4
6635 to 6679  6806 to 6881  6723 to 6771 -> 1.1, 12.4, 12.3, 12.7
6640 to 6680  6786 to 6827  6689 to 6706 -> -0.2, 12.4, 12.6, 12.5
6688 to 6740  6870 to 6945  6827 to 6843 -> 5.2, 12.4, 12.4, 21.9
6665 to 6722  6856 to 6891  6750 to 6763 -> 0.7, 12.4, 12.3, 14.3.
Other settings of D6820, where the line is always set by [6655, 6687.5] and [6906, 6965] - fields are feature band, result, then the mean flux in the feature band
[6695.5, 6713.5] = 0.8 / 12.6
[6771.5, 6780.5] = 1.6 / 12.5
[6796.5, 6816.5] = 4.4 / 12.6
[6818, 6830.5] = 3.1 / 12.6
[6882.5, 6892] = 0.3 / 17.9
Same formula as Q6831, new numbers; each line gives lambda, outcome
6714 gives 12.5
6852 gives 12.6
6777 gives 12.5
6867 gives 13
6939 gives 13.7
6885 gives 16.4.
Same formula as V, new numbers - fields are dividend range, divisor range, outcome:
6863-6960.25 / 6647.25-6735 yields 1.60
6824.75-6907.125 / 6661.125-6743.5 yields 1.32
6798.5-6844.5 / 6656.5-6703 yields 1.02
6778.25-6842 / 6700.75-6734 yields 1.01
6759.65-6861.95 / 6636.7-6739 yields 1.01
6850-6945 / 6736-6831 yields 1.60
